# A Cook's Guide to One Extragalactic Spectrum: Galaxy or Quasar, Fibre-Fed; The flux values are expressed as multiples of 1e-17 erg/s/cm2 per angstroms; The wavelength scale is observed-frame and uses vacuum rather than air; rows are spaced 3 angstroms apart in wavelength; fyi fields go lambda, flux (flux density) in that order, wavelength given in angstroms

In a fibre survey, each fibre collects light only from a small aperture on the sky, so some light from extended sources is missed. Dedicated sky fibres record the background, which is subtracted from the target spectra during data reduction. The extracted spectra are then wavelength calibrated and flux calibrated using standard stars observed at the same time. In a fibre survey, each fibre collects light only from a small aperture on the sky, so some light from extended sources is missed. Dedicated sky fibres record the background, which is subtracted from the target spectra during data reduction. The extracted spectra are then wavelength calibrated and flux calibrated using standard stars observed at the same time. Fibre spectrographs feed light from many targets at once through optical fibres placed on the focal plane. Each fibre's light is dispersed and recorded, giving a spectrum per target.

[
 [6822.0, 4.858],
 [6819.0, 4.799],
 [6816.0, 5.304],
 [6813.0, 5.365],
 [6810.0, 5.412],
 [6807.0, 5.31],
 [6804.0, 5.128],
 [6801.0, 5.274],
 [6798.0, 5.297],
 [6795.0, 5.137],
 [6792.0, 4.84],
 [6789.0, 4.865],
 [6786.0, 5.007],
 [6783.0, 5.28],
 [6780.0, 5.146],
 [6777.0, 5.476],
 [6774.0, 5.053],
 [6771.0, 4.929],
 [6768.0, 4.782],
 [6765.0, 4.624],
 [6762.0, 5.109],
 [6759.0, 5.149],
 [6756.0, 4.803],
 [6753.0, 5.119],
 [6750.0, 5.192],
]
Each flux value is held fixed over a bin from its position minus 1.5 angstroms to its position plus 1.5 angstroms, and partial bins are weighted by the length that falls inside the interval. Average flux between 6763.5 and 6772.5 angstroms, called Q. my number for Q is 4.78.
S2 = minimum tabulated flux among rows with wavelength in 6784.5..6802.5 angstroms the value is 4.84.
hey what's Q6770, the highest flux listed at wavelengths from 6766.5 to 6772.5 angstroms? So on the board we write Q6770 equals 4.929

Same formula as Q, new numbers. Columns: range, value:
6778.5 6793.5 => 5.03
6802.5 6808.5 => 5.22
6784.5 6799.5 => 5.03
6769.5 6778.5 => 5.15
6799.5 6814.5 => 5.3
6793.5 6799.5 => 5.22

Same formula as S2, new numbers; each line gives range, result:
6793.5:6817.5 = 5.128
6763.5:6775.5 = 4.624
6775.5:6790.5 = 4.865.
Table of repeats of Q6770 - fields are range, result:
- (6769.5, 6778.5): 5.476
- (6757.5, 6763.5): 5.149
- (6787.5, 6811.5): 5.412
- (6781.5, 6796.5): 5.28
